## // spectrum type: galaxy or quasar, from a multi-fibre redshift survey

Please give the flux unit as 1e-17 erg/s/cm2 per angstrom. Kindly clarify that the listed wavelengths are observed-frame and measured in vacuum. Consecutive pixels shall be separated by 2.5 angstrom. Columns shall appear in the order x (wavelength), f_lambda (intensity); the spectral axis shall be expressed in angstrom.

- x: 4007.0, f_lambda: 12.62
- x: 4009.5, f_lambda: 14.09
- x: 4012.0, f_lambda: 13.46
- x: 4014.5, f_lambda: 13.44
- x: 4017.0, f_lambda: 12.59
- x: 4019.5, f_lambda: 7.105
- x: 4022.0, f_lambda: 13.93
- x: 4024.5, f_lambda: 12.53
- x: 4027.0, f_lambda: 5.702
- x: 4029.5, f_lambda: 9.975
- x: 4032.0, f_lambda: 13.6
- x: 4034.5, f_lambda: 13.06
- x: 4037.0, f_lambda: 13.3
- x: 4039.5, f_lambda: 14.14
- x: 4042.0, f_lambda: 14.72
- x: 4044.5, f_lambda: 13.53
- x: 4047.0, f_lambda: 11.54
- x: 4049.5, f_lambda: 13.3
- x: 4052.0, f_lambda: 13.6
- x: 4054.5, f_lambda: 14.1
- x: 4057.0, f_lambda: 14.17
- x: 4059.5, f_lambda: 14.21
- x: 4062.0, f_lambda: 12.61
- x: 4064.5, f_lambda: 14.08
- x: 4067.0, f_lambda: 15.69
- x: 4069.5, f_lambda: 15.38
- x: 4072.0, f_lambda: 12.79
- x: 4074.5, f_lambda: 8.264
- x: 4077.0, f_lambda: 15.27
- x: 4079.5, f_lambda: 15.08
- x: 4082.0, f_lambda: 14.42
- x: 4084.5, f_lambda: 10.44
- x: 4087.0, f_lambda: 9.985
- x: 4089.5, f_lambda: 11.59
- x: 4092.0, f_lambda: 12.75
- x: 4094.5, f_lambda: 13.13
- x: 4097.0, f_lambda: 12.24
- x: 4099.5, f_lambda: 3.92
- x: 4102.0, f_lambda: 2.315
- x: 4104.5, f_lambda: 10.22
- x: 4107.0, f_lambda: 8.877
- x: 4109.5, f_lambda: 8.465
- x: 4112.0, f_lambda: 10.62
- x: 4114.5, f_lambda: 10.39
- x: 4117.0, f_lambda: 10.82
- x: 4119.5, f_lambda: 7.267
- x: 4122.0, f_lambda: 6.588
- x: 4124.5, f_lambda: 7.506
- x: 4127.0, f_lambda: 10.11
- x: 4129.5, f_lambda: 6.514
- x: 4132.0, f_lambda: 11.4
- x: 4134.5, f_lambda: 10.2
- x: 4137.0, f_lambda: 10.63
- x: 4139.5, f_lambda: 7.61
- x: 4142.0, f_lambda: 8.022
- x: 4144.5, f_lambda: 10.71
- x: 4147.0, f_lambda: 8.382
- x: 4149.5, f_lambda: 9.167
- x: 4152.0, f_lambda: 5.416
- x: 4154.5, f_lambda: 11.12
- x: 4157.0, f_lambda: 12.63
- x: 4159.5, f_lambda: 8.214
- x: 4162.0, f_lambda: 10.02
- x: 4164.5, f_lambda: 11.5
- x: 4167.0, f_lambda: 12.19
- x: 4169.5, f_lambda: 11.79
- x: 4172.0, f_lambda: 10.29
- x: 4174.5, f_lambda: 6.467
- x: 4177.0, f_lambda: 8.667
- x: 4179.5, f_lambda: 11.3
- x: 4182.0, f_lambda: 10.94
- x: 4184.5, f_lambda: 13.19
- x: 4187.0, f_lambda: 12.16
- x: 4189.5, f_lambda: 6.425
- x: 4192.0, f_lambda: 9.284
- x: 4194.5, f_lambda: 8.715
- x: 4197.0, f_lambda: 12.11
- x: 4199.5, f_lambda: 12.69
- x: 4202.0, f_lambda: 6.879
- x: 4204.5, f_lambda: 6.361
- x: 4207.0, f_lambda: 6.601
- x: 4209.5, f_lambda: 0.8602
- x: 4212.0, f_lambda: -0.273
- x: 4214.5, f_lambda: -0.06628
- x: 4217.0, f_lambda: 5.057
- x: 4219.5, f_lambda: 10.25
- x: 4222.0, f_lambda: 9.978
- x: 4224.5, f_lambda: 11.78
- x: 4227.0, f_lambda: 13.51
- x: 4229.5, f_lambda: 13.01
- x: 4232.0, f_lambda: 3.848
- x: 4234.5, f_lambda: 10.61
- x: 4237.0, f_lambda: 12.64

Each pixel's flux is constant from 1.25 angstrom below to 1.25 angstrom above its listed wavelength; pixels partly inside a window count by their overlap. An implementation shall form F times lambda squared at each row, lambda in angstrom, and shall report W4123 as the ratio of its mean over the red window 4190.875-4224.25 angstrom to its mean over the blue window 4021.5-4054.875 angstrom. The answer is 0.60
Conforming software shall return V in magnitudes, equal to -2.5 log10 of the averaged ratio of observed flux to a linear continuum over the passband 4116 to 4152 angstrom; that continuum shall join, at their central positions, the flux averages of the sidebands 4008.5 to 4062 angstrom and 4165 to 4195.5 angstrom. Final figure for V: 0.239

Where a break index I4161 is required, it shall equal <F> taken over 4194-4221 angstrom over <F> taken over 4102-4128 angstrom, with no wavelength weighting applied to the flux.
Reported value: 0.7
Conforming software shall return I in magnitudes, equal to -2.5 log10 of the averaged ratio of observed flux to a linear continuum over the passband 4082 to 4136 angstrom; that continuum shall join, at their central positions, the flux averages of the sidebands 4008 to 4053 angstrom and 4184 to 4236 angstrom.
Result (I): 0.13 mag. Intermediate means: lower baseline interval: 12.4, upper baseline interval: 8.19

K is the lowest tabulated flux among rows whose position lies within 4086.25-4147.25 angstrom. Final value 2.315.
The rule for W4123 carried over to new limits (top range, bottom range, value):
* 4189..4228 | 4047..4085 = 0.59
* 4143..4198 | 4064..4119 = 0.94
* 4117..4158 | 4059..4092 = 0.71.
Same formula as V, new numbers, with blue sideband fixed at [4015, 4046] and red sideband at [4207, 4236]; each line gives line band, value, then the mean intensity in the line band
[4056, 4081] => -0.24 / 13.8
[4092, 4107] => 0.18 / 8.77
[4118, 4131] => 0.24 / 7.73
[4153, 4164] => -0.19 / 10.4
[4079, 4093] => -0.15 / 12.2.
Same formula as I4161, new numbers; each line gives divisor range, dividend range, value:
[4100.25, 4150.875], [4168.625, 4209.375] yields 1.07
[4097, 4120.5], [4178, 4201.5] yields 1.27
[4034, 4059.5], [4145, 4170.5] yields 0.74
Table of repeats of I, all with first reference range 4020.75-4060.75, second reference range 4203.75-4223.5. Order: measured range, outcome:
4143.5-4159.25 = -0.219 mag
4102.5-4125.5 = 0.084 mag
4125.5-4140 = -0.104 mag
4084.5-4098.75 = -0.102 mag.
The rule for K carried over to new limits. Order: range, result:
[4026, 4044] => 5.702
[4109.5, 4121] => 7.267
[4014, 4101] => 3.92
